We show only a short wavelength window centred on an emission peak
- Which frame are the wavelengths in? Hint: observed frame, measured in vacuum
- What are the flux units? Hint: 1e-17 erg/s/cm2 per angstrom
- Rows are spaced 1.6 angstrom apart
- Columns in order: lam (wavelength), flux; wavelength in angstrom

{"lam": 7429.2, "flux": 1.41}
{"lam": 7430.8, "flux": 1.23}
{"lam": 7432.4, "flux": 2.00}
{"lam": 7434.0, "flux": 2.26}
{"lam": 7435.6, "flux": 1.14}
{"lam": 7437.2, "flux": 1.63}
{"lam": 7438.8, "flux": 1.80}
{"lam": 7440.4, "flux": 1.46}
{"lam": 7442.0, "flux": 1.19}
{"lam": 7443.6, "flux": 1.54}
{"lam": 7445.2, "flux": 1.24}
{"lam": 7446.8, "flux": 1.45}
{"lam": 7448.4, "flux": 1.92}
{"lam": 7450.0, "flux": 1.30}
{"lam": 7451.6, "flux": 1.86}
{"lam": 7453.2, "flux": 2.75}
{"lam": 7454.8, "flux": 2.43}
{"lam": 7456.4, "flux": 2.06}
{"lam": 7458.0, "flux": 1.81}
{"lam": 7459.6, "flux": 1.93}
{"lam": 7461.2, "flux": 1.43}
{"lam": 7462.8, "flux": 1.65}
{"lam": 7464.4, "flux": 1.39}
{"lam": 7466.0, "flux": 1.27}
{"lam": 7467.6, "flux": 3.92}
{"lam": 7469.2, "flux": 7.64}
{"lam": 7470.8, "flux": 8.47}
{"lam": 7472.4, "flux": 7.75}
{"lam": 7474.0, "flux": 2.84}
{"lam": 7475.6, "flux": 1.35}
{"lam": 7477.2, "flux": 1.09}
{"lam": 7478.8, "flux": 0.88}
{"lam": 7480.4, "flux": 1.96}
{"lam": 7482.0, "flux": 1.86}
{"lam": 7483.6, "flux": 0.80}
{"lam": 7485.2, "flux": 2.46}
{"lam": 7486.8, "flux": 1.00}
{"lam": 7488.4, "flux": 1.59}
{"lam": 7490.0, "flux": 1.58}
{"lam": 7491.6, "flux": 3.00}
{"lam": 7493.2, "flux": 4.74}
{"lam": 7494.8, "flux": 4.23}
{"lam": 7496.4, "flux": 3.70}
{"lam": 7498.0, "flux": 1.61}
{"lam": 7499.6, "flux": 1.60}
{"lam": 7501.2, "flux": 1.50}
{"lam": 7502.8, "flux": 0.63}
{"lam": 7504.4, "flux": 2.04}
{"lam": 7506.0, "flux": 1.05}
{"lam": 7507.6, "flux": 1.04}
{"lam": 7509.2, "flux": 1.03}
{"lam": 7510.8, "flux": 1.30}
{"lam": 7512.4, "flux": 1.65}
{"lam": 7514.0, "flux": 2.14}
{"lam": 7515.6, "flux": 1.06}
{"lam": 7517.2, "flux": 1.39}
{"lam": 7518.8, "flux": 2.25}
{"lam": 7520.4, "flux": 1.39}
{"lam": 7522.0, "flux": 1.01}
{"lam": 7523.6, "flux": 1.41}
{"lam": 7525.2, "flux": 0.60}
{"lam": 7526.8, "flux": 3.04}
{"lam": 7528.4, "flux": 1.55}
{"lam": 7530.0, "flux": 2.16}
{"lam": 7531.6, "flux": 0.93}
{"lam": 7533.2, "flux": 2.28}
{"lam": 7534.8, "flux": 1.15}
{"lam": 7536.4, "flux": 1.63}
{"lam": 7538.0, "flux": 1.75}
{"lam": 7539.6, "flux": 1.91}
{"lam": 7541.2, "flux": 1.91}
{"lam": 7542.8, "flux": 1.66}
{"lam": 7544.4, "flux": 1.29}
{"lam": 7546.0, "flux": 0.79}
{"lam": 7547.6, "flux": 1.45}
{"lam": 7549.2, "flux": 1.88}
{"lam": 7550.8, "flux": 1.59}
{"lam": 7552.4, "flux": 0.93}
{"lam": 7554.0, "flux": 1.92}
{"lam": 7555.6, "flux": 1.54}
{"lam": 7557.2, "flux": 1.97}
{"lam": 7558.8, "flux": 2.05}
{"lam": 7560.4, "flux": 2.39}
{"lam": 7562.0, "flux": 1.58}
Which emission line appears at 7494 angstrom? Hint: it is [N II] 6583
